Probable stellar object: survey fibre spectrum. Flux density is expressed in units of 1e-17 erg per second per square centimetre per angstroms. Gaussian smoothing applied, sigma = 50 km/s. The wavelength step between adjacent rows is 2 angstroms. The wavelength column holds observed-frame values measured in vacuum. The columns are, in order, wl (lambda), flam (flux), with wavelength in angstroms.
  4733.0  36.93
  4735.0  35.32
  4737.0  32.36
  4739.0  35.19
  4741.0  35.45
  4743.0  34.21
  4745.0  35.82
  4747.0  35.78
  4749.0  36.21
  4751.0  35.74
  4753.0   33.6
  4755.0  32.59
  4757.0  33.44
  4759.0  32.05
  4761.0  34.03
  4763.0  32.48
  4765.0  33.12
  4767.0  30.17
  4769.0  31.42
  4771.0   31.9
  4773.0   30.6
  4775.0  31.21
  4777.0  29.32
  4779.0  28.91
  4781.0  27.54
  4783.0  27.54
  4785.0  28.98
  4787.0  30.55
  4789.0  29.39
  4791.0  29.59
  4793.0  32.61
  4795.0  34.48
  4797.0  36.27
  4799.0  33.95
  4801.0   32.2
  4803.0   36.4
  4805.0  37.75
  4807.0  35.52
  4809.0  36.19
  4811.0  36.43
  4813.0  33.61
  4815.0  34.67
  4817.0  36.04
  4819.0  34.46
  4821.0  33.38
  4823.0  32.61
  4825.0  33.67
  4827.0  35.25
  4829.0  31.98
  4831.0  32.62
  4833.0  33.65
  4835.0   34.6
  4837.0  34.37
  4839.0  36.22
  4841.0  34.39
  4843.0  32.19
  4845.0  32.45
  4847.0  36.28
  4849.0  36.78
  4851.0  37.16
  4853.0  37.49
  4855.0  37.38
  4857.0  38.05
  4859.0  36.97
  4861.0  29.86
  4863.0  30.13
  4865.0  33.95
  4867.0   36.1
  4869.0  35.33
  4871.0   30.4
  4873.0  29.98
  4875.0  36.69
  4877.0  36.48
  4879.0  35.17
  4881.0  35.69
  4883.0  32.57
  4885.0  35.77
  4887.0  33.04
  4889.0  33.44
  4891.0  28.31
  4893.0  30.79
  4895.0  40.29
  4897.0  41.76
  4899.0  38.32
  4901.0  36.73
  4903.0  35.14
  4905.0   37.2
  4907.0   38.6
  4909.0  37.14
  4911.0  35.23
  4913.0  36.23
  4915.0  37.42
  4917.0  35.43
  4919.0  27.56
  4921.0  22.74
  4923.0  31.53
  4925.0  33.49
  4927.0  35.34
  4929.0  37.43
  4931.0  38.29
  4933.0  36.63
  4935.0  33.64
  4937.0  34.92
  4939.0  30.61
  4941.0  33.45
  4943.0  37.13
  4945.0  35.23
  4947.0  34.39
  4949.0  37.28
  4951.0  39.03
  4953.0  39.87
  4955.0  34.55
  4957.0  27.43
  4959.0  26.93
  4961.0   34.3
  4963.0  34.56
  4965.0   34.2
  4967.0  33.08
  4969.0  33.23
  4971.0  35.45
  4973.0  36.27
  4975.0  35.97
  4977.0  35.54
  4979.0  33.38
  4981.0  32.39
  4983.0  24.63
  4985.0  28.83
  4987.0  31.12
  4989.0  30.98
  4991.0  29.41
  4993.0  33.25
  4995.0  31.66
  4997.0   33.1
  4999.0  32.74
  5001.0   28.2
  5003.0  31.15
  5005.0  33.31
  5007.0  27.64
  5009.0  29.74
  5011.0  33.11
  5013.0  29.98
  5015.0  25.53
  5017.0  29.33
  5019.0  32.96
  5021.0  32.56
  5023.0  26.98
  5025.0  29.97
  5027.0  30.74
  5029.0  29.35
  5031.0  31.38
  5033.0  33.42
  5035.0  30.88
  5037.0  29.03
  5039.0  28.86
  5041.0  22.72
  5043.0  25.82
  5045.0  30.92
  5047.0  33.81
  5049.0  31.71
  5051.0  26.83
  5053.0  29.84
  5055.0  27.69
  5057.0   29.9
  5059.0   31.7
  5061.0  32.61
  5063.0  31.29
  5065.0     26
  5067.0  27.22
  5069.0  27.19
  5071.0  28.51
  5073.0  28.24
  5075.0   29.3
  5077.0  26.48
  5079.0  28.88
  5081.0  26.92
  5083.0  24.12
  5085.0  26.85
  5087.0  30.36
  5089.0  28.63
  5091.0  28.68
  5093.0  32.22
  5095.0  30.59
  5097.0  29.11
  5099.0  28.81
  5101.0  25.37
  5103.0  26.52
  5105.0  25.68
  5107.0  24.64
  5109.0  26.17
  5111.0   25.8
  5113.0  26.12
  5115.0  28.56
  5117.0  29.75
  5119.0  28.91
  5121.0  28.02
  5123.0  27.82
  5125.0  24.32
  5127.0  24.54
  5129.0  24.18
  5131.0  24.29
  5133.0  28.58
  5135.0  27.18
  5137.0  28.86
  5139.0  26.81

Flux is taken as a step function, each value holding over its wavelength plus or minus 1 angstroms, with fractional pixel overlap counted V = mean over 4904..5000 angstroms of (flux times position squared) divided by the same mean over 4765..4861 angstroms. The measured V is 1.07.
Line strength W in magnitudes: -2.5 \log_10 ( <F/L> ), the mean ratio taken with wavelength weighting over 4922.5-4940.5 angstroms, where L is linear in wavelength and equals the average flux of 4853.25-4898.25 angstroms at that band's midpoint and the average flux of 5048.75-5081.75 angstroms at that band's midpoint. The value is -0.06 mag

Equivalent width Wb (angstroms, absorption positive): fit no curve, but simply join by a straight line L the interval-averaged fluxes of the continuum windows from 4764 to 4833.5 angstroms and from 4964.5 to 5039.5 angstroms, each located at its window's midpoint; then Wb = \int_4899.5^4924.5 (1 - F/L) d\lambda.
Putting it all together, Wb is -1.88 angstroms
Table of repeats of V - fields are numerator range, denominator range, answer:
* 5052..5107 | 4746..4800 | 1.01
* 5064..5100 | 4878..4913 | 0.85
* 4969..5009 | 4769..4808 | 1.09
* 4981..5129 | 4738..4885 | 0.95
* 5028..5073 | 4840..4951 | 0.90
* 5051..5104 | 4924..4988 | 0.88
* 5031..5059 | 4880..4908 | 0.88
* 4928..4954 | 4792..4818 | 1.08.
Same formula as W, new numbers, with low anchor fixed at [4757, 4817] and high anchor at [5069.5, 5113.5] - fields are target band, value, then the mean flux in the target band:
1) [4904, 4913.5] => -0.206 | 36.9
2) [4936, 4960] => -0.146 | 34.2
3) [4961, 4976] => -0.172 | 34.7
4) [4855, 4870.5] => -0.104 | 34.4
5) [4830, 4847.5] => -0.079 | 34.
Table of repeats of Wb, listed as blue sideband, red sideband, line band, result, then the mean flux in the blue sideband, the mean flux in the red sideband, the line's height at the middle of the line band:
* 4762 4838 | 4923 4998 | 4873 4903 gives -1.7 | 32.8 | 33.7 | 33.3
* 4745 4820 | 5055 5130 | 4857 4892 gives -2.5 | 32.9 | 27.8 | 31.4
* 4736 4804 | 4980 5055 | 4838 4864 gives -2.7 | 32.5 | 30.1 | 31.7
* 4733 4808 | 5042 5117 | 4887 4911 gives -3.9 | 32.9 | 28.4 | 31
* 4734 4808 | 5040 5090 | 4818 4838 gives -1.1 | 32.8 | 28.5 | 32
